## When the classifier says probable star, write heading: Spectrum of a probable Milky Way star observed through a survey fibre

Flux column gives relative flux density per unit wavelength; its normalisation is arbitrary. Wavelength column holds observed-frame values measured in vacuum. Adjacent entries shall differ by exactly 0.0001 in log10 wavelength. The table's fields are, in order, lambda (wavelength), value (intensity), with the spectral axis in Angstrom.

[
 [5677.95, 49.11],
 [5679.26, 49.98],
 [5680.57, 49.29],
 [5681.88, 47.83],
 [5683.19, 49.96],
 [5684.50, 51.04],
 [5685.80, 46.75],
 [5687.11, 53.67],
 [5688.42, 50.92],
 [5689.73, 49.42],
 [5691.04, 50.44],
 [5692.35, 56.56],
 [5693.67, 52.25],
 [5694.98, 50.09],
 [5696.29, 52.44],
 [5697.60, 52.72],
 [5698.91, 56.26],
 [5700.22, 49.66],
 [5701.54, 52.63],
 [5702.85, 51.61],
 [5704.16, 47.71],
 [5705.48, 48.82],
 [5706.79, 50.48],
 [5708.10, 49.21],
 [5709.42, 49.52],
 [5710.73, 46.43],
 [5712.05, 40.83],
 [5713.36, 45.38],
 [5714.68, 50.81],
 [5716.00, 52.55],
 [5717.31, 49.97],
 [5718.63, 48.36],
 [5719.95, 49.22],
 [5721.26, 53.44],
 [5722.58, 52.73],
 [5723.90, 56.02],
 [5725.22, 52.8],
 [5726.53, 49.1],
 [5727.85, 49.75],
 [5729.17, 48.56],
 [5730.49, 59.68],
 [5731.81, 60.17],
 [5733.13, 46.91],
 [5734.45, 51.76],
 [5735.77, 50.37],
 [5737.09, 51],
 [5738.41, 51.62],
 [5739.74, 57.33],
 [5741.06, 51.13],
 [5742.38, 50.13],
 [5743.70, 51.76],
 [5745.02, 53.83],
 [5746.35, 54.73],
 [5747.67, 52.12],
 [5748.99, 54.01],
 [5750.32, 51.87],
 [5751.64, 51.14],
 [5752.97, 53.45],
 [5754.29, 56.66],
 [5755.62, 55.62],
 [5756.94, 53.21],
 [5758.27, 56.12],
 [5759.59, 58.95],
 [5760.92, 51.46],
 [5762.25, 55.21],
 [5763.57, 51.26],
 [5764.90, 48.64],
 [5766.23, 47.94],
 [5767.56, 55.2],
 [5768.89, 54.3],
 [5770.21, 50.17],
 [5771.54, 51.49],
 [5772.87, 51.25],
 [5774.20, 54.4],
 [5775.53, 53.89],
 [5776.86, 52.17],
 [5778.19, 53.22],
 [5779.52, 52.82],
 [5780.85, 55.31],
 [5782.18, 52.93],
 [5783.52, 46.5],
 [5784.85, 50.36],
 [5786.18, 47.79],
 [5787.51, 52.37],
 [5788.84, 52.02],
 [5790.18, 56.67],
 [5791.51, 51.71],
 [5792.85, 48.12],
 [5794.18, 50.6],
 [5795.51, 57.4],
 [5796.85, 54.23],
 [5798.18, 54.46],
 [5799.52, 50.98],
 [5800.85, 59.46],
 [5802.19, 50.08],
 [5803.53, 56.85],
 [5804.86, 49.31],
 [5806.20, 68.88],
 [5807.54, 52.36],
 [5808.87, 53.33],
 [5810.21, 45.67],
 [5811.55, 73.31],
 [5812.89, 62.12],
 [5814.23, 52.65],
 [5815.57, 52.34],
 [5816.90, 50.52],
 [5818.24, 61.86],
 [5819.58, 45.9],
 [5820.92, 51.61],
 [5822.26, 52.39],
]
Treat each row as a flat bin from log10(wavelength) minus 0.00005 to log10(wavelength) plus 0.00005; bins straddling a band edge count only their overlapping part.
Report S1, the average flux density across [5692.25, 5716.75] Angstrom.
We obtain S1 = 50.2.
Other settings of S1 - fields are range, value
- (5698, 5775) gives 51.9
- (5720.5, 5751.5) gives 52.6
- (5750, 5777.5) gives 53.1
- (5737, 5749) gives 52.8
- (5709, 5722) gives 48.7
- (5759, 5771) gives 52.5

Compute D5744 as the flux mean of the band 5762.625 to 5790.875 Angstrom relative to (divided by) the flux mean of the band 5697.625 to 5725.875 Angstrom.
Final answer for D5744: 1.03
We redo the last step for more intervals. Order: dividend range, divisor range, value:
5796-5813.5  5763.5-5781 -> 1.08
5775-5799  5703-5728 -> 1.05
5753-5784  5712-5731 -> 1.04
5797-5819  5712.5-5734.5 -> 1.08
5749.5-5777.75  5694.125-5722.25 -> 1.06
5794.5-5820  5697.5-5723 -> 1.11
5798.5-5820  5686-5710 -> 1.08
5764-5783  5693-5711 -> 1.03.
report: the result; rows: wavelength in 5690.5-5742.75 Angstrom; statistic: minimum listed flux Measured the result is 40.83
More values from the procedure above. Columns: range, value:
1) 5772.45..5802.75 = 46.5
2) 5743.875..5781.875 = 47.94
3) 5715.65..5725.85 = 48.36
